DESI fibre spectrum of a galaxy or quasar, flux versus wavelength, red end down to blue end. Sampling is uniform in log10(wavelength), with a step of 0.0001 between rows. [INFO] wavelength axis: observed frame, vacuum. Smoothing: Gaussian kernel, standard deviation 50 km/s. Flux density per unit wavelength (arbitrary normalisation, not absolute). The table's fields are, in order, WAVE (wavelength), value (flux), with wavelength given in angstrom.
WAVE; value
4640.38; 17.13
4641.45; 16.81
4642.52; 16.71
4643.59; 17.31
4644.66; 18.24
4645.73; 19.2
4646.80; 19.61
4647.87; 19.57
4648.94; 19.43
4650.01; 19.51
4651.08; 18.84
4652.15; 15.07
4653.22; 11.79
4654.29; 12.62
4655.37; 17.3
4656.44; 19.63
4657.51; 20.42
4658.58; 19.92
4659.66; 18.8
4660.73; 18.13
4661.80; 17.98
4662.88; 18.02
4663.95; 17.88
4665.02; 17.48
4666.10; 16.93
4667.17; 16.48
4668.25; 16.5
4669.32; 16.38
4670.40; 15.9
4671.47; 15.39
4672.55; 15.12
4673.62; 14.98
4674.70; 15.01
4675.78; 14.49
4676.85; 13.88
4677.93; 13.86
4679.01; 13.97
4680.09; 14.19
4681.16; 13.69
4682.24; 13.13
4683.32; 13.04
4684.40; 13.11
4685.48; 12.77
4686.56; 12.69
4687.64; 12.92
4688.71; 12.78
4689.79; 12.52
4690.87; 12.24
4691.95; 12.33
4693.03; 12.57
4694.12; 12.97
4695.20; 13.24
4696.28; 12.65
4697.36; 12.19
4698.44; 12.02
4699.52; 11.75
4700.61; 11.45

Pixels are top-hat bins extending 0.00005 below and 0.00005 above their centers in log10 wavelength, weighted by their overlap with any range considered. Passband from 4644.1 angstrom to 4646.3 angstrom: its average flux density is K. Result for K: 18.7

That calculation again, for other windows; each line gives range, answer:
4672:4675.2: 15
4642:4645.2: 17.4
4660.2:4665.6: 17.9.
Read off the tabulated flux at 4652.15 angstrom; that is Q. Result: 15.07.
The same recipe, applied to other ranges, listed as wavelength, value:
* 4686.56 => 12.69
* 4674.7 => 15.01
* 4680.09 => 14.19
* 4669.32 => 16.38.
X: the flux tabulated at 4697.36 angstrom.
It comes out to 12.19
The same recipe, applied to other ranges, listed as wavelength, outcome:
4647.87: 19.57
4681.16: 13.69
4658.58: 19.92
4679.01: 13.97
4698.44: 12.02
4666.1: 16.93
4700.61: 11.45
